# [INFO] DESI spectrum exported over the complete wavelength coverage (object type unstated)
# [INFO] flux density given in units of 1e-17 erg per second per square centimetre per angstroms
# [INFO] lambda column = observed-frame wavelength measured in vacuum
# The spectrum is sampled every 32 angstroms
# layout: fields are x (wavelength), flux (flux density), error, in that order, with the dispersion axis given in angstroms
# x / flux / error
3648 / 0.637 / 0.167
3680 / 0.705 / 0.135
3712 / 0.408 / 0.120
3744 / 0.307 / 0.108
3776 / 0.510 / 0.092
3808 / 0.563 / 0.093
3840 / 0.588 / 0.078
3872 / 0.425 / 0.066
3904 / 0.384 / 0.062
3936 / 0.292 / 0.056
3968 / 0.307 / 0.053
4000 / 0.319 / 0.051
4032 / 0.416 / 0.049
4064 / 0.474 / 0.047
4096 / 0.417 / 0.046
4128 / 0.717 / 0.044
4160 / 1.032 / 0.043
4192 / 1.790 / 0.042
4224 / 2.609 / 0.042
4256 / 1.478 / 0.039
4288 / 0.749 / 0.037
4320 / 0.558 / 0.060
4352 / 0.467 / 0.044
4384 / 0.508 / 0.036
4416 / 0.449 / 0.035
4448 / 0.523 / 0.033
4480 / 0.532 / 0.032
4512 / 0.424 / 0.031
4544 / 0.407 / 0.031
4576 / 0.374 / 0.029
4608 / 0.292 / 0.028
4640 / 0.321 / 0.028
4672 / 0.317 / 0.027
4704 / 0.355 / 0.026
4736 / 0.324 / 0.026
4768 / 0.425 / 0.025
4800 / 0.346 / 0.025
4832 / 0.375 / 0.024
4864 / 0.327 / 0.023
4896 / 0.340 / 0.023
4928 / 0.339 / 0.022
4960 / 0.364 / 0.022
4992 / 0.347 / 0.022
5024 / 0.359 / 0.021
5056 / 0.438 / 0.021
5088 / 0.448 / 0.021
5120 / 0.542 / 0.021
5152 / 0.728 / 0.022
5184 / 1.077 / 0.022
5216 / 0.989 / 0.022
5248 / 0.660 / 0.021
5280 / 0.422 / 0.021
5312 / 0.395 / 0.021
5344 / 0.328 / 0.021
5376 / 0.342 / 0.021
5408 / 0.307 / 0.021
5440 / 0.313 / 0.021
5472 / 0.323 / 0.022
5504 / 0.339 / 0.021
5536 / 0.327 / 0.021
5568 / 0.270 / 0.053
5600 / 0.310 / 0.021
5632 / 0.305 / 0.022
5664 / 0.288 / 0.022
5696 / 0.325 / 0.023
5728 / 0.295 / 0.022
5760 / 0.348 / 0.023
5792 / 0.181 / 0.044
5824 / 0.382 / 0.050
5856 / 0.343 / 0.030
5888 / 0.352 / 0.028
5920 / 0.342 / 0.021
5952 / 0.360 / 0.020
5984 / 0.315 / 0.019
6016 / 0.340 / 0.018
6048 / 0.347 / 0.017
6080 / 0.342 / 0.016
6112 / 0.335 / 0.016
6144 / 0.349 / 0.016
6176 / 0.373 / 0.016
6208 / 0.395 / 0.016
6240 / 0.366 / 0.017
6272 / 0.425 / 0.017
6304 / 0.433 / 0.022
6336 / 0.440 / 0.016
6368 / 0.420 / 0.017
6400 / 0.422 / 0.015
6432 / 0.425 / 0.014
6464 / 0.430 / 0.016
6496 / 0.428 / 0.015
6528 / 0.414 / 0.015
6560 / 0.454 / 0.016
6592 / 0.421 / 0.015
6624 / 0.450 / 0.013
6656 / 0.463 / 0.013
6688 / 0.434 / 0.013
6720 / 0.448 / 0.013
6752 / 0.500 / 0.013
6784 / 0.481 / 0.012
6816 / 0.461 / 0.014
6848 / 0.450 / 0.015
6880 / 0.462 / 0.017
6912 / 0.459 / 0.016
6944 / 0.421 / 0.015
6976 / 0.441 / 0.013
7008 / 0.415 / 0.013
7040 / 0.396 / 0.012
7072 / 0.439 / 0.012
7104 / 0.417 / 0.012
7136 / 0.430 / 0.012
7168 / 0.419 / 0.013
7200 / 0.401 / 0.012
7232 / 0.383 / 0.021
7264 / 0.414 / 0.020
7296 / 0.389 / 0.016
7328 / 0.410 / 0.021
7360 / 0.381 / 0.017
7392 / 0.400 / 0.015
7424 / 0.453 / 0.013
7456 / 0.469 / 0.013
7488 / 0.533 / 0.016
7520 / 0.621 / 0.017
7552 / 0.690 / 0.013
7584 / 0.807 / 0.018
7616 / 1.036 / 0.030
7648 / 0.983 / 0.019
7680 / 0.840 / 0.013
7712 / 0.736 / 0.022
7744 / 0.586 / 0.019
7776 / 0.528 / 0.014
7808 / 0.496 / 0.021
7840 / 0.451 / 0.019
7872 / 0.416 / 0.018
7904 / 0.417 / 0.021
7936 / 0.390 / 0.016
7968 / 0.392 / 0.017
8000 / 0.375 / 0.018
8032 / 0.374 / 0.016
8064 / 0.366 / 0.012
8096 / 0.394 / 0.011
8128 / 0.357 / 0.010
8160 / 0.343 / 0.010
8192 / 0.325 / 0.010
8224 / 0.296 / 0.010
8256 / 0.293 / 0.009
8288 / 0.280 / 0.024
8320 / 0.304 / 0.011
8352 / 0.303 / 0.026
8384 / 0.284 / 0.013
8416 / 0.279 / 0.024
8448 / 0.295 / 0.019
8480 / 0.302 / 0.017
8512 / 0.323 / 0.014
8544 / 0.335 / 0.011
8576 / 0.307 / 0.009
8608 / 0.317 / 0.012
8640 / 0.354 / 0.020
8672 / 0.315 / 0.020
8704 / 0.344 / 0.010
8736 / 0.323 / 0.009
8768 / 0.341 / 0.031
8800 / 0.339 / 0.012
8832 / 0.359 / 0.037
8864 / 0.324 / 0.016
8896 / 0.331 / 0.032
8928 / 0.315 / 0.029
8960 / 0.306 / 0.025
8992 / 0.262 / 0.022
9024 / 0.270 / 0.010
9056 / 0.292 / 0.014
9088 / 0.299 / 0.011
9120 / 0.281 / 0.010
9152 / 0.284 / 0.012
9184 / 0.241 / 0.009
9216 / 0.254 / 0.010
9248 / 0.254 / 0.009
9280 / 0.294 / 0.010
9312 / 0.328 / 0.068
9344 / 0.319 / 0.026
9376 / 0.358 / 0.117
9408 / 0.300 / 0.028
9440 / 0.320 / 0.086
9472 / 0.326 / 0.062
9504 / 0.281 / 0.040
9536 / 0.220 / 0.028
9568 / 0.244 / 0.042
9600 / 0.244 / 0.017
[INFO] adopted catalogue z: 1.73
